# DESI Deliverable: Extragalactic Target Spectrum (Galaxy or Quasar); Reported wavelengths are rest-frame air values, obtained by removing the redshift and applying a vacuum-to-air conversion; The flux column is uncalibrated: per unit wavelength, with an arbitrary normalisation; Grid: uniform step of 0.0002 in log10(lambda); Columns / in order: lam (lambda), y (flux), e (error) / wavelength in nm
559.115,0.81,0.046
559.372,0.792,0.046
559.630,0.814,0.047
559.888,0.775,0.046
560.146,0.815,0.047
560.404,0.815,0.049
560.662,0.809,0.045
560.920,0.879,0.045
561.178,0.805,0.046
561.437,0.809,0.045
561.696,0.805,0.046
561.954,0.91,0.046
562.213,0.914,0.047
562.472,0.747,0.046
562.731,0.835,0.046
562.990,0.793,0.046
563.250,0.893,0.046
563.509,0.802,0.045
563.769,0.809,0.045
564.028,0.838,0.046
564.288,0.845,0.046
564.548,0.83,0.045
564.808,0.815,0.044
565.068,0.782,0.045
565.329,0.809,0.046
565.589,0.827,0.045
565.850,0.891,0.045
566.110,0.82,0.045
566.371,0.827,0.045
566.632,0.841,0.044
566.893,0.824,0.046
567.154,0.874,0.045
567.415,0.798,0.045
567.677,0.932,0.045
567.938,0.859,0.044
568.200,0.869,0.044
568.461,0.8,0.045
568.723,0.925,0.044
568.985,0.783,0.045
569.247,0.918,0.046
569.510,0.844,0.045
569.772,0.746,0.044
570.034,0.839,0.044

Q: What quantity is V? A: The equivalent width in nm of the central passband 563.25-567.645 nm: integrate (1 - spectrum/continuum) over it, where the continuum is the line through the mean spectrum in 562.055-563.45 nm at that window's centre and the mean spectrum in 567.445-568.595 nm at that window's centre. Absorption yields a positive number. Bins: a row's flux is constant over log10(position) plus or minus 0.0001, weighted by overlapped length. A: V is 0.09 nm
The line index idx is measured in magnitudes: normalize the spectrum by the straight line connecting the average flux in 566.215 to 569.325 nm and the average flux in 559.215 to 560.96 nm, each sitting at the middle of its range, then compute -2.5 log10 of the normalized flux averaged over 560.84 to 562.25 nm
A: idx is -0.04 mag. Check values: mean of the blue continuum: 0.811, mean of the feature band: 0.849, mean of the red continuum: 0.853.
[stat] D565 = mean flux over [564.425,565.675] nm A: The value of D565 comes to 0.812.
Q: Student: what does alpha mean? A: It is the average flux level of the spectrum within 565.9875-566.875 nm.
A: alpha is 0.828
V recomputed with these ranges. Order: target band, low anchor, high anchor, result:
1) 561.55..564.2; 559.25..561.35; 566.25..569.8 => -0.03 nm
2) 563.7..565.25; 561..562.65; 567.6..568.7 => 0.05 nm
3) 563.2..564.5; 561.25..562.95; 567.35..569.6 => 0.01 nm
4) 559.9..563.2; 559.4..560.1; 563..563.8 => -0.06 nm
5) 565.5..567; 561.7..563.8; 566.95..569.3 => 0.02 nm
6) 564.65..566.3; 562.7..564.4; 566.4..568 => 0.04 nm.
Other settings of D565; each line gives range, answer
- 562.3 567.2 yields 0.826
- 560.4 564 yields 0.831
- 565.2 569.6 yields 0.85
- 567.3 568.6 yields 0.853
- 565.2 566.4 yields 0.836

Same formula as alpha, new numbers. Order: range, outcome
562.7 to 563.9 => 0.826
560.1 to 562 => 0.828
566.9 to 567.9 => 0.862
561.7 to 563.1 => 0.838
